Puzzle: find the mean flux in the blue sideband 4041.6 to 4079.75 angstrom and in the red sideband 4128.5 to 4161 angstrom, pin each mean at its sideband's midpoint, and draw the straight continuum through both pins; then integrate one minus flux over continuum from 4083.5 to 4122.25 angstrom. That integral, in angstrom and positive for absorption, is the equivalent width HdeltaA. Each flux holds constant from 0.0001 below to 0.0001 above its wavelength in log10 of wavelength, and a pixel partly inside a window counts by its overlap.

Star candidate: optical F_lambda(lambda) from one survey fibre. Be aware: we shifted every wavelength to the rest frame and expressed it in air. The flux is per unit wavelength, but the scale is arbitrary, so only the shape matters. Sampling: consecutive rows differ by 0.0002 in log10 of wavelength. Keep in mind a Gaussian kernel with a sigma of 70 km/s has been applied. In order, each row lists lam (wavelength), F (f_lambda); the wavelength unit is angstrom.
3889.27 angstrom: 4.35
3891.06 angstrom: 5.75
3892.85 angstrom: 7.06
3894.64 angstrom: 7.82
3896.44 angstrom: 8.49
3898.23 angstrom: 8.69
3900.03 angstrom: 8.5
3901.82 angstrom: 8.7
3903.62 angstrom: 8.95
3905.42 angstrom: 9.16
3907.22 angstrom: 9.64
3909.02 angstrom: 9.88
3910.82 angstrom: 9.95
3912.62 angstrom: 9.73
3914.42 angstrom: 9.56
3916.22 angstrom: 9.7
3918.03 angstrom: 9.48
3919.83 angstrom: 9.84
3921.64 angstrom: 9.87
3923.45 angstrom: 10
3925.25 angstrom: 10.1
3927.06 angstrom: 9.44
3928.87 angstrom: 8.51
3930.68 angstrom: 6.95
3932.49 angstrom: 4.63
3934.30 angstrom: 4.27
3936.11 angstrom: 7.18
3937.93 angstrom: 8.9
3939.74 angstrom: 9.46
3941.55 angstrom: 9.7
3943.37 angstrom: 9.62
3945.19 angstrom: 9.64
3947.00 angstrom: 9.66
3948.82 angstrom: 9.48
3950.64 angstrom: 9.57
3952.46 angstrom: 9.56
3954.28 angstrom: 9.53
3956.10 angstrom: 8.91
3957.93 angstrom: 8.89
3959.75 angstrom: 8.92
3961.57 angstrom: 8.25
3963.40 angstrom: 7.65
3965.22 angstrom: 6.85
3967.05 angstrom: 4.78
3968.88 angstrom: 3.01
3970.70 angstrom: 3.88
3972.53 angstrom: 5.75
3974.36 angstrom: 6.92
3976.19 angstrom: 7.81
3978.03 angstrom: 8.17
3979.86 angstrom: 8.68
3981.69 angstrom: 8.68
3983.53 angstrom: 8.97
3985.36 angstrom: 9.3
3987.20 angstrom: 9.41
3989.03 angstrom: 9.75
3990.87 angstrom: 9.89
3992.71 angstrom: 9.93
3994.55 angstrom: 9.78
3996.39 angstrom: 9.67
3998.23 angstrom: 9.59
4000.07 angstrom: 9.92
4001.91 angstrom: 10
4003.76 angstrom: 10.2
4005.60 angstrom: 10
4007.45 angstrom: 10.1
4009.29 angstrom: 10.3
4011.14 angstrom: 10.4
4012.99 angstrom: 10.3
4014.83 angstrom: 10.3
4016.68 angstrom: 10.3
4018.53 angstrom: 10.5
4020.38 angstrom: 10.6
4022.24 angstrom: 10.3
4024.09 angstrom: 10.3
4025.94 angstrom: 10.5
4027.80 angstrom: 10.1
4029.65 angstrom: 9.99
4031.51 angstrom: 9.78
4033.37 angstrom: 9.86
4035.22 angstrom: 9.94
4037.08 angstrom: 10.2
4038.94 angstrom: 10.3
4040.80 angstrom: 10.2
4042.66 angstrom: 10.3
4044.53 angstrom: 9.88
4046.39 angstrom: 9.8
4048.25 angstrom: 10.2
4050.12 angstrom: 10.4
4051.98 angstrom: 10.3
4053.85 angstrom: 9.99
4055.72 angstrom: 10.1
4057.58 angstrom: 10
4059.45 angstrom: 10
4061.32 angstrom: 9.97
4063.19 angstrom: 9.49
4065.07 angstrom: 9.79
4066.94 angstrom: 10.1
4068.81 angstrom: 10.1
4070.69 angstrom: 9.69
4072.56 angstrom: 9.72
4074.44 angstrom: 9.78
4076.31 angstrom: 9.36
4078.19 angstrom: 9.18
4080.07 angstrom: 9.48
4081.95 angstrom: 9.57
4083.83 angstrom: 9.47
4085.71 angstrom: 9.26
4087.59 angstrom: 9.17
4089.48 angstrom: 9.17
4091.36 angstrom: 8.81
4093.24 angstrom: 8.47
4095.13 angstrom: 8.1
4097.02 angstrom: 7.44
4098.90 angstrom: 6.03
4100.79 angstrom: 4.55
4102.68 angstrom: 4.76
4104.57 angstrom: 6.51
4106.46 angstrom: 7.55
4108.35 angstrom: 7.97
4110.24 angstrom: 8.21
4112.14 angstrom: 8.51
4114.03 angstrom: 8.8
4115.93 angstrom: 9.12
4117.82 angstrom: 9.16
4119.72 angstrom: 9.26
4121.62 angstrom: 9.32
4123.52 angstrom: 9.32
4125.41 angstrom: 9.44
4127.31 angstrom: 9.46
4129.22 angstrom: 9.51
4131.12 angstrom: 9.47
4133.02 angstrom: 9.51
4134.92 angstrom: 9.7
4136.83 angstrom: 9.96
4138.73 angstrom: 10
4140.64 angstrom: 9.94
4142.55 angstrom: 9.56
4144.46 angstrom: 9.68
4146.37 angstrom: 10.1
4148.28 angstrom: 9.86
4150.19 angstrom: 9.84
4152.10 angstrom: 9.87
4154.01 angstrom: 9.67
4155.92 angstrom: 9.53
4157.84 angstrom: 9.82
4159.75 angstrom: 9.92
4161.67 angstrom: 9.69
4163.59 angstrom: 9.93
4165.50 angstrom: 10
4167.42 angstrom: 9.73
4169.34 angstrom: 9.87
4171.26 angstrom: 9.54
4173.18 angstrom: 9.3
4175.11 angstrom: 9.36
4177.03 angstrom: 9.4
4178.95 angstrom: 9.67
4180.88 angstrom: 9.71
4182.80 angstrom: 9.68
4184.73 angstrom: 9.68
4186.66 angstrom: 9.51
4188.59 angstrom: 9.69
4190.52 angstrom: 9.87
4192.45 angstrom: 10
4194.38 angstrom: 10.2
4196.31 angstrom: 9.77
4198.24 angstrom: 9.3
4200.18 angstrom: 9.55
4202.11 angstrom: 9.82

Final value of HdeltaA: 7.04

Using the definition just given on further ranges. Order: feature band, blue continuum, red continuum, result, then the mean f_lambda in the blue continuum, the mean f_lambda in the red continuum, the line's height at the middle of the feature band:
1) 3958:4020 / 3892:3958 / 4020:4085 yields 4.6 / 8.89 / 9.95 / 9.43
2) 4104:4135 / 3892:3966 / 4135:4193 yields 2.2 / 8.8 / 9.74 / 9.56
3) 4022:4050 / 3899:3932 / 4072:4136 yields -4.0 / 9.27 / 8.62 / 8.85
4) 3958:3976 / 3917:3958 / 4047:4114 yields 5.0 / 8.83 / 8.89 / 8.85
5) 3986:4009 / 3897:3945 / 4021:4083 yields -0.9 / 8.87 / 9.96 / 9.51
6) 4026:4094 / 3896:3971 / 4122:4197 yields -4.4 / 8.55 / 9.71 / 9.2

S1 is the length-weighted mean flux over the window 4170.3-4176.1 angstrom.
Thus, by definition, 9.4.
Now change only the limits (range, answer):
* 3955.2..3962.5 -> 8.73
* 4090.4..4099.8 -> 7.79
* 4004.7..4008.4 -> 10.1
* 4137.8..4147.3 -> 9.85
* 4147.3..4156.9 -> 9.76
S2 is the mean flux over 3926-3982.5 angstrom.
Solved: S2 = 7.85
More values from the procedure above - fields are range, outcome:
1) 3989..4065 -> 10.1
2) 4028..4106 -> 9.24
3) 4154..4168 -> 9.8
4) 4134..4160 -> 9.81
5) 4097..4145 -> 8.58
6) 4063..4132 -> 8.72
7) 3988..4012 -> 9.96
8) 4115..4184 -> 9.64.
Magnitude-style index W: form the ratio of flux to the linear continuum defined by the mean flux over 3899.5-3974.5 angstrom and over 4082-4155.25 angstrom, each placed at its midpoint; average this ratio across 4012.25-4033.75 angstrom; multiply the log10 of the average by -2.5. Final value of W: -0.19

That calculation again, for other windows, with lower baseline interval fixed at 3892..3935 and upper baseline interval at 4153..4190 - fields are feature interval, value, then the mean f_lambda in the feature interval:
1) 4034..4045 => -0.11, 10.1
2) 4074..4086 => -0.01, 9.44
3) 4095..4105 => 0.48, 6.06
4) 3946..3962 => -0.04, 9.23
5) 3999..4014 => -0.12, 10.2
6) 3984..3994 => -0.07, 9.63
